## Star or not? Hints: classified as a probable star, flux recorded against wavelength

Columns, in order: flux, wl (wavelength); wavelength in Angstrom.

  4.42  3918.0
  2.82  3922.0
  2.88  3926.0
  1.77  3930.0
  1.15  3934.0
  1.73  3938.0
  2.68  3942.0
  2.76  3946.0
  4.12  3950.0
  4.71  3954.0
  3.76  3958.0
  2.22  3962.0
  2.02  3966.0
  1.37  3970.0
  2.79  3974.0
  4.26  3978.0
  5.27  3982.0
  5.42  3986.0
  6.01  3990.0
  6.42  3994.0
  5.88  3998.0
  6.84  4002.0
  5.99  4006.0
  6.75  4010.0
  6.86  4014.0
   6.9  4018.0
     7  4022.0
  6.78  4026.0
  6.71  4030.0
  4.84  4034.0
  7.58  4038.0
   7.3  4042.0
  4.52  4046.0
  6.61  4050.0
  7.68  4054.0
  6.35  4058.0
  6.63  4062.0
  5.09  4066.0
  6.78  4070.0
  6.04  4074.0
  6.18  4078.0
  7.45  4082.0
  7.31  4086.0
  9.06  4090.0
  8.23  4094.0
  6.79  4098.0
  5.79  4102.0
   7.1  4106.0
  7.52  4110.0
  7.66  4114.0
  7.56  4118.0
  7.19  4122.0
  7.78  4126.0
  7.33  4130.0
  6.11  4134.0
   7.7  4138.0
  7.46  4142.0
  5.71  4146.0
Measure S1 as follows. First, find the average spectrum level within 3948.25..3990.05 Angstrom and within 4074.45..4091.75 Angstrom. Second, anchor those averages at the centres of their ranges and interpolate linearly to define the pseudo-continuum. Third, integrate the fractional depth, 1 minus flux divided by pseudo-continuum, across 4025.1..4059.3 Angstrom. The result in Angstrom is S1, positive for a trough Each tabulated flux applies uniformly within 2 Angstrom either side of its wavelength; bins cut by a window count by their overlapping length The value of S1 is -2.6 Angstrom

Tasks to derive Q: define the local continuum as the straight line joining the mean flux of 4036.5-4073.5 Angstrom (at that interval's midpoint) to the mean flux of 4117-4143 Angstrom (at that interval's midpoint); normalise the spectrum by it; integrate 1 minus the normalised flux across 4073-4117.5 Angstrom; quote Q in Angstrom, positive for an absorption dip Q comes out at -2.07 Angstrom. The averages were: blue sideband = 6.47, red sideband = 7.29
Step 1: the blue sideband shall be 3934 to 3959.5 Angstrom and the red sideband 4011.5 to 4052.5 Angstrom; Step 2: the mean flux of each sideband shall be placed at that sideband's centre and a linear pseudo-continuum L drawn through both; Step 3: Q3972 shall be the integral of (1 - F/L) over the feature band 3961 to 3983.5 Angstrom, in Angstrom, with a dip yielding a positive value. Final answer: 6.6 Angstrom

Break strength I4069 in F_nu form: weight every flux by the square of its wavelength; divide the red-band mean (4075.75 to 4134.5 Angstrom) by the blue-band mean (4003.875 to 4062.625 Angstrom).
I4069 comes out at 1.15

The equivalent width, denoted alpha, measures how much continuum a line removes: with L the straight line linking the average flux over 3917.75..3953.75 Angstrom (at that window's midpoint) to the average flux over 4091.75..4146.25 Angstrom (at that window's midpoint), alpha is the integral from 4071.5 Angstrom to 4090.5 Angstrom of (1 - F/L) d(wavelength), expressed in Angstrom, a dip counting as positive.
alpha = -2.3 Angstrom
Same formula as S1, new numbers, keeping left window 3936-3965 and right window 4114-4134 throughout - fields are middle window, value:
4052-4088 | -3.6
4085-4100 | -3.0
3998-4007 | -4.1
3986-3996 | -4.8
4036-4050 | -3.0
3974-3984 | -1.5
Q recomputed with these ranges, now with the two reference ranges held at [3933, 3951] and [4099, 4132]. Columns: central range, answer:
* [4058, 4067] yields -0.45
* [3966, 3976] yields 3.68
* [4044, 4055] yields -1.42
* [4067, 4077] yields -0.37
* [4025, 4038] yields -3.60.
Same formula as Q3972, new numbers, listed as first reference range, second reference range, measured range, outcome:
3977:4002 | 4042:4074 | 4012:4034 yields -2.51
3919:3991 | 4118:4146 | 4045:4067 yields -3.27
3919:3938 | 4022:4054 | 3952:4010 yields -3.06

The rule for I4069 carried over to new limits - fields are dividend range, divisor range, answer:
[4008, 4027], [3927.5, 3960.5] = 2.52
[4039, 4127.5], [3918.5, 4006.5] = 1.96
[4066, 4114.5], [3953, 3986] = 2.21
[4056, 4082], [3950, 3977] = 2.24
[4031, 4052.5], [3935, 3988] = 1.98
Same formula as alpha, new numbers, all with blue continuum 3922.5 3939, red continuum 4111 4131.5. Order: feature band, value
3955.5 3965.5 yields -0.41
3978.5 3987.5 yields -4.29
